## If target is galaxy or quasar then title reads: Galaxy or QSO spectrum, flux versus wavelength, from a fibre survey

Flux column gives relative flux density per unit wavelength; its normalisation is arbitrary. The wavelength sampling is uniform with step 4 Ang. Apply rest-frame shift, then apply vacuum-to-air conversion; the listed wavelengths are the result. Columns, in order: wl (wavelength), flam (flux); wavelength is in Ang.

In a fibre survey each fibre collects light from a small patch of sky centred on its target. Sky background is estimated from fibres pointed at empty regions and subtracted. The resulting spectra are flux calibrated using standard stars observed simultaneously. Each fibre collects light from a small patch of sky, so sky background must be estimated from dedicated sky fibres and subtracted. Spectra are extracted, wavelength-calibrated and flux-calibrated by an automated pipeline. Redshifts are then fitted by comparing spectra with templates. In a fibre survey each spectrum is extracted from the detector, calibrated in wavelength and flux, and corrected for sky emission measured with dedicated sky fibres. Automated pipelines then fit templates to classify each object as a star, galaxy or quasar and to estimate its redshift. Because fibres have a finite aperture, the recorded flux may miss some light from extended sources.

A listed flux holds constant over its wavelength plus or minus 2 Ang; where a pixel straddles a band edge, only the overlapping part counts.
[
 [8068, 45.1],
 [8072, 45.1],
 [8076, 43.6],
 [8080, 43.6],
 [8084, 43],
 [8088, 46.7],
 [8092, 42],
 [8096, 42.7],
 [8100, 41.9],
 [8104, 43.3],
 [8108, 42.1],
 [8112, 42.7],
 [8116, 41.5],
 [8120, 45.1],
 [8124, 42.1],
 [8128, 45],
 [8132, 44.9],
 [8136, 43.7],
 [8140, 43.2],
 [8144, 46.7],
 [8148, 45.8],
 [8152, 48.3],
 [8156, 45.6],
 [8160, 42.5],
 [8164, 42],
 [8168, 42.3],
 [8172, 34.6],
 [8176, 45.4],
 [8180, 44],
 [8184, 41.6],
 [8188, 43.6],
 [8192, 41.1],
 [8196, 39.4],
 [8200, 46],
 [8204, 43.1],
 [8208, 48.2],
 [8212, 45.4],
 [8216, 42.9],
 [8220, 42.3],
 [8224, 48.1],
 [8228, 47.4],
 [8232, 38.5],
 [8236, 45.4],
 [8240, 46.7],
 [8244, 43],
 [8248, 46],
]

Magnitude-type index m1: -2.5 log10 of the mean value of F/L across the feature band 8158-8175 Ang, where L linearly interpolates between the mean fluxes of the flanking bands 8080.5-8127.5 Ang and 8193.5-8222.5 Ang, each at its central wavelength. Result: 0.08 mag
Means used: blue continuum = 43.1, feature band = 40.6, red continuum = 43.9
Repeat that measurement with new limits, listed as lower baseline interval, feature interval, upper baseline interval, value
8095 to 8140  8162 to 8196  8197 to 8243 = 0.062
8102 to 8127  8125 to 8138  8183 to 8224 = -0.033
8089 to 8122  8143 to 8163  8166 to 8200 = -0.084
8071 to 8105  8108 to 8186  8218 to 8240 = 0.011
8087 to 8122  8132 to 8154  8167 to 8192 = -0.076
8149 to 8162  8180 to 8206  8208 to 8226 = 0.066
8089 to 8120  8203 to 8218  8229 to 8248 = -0.034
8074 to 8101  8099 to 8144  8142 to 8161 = 0.033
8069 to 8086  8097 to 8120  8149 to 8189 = 0.026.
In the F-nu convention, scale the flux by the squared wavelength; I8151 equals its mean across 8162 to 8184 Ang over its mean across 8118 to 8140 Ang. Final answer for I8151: 1.0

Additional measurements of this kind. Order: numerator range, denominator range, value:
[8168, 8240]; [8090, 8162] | 1.01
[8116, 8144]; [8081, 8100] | 1.02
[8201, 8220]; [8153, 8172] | 1.06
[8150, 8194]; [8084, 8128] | 1.01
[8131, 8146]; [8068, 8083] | 1.03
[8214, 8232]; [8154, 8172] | 1.07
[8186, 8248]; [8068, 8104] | 1.04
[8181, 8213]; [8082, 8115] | 1.04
